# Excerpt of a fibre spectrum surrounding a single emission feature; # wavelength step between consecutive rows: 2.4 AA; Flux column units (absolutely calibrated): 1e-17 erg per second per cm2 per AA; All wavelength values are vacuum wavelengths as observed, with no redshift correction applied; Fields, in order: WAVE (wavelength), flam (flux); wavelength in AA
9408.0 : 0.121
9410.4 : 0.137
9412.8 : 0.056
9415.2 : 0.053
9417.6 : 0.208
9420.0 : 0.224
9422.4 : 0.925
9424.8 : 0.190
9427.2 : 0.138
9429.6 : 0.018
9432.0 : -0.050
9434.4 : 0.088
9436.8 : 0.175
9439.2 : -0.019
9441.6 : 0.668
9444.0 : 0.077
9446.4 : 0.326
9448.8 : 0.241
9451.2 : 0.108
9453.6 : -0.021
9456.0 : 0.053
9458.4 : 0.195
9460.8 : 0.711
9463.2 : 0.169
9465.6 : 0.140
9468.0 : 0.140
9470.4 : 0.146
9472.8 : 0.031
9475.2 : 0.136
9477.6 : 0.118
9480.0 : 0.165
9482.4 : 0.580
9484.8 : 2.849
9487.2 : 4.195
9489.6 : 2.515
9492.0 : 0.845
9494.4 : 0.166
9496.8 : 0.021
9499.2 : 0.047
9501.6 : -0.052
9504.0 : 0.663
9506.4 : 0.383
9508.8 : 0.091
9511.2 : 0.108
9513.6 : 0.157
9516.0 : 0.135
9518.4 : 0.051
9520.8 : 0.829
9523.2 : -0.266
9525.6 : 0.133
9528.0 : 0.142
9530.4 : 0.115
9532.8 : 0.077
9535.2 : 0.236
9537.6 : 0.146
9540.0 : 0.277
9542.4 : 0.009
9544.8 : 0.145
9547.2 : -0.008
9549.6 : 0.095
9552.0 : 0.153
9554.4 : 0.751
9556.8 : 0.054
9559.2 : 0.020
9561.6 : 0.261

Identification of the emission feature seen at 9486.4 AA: [O III] 5007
